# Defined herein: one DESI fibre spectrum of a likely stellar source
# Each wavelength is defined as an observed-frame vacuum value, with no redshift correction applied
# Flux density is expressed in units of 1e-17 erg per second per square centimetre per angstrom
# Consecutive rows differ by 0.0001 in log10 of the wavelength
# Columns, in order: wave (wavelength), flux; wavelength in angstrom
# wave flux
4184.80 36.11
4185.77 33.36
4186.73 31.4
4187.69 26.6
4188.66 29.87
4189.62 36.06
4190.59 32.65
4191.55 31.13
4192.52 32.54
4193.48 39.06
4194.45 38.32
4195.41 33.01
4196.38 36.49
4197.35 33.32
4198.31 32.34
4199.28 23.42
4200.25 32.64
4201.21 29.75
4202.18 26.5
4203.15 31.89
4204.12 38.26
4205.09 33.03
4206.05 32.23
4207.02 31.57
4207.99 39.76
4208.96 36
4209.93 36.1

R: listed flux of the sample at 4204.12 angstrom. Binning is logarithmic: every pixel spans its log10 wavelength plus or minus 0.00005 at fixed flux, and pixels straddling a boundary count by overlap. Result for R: 38.26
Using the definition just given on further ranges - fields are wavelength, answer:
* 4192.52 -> 32.54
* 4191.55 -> 31.13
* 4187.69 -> 26.6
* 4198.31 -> 32.34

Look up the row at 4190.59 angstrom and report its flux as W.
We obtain 32.65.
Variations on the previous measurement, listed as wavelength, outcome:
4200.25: 32.64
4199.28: 23.42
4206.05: 32.23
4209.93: 36.1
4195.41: 33.01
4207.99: 39.76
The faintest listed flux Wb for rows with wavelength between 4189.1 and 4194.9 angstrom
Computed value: 31.13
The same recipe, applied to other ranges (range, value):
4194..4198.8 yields 32.34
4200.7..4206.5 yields 26.5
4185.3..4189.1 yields 26.6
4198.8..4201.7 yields 23.42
